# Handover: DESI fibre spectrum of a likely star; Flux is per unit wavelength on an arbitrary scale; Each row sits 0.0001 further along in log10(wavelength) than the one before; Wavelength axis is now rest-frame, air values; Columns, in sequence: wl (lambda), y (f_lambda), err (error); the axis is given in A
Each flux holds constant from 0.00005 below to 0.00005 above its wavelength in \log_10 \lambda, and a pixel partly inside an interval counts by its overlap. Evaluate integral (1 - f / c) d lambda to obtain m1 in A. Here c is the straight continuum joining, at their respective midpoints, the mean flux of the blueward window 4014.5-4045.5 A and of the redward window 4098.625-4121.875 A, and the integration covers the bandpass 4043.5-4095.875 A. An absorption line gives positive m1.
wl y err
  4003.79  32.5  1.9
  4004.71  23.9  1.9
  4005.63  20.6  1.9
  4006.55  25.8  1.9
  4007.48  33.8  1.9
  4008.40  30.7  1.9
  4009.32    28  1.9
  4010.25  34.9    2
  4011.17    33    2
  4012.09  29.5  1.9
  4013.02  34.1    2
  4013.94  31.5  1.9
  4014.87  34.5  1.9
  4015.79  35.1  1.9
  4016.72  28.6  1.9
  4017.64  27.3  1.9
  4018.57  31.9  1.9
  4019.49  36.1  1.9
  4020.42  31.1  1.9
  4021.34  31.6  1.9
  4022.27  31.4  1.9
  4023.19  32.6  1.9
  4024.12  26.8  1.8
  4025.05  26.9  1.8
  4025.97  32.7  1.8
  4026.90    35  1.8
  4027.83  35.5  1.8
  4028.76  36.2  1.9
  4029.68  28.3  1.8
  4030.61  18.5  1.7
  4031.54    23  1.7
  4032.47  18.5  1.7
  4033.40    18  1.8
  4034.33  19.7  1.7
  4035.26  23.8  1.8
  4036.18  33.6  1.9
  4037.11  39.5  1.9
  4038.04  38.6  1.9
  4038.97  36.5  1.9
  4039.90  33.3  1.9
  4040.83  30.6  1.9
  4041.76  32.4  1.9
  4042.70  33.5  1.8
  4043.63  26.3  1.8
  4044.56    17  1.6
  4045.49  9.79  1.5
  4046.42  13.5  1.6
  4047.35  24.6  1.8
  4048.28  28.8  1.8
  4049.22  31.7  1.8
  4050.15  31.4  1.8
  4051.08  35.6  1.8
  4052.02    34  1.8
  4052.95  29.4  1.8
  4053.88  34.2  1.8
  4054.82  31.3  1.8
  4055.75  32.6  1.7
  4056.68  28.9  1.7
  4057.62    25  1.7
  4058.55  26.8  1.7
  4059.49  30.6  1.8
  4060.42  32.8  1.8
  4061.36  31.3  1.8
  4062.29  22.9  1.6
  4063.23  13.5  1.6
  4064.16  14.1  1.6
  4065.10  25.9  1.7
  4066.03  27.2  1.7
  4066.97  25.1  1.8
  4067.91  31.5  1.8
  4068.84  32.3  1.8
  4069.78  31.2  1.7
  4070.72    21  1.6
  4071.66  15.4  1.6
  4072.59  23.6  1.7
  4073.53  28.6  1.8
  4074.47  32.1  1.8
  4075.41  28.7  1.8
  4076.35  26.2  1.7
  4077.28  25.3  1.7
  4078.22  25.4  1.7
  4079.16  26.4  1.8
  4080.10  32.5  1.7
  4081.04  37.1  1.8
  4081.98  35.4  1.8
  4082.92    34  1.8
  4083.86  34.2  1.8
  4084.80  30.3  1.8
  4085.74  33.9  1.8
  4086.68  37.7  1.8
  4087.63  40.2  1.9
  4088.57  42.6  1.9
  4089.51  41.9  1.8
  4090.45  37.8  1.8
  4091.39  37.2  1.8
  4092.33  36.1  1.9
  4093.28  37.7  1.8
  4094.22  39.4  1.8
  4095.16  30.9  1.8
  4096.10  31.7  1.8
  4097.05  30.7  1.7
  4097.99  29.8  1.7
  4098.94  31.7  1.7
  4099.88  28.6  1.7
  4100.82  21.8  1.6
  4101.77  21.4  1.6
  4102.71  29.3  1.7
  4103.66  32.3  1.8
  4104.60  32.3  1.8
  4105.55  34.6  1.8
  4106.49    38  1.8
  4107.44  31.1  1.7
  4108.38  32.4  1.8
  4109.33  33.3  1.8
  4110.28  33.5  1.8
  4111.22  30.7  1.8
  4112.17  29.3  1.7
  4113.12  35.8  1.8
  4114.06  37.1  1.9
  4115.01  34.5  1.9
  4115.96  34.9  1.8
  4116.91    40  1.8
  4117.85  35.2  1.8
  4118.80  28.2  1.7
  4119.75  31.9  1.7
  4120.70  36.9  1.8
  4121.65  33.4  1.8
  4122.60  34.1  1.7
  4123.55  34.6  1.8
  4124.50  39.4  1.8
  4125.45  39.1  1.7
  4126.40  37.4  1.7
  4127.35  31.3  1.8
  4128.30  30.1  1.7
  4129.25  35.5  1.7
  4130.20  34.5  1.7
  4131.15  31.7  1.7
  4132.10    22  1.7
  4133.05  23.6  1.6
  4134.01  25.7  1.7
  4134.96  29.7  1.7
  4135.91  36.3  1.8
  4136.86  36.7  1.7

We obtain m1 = 2.4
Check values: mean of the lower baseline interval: 29.5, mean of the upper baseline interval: 32.3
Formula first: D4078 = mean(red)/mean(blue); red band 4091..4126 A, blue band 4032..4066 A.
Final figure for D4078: 1.2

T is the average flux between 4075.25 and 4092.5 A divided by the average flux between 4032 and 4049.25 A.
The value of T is 1.27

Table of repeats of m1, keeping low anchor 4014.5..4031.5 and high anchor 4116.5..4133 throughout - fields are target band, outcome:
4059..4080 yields 4.0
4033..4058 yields 2.2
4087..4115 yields -0.4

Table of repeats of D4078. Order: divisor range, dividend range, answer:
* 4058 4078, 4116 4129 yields 1.34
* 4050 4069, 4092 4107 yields 1.12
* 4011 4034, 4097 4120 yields 1.07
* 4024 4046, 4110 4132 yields 1.22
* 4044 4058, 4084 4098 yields 1.32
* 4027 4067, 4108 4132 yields 1.23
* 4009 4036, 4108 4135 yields 1.12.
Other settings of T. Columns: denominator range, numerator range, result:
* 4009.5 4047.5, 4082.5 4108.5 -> 1.15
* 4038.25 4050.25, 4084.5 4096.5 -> 1.37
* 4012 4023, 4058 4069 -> 0.81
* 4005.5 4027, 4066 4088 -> 0.96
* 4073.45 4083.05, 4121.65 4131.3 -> 1.16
